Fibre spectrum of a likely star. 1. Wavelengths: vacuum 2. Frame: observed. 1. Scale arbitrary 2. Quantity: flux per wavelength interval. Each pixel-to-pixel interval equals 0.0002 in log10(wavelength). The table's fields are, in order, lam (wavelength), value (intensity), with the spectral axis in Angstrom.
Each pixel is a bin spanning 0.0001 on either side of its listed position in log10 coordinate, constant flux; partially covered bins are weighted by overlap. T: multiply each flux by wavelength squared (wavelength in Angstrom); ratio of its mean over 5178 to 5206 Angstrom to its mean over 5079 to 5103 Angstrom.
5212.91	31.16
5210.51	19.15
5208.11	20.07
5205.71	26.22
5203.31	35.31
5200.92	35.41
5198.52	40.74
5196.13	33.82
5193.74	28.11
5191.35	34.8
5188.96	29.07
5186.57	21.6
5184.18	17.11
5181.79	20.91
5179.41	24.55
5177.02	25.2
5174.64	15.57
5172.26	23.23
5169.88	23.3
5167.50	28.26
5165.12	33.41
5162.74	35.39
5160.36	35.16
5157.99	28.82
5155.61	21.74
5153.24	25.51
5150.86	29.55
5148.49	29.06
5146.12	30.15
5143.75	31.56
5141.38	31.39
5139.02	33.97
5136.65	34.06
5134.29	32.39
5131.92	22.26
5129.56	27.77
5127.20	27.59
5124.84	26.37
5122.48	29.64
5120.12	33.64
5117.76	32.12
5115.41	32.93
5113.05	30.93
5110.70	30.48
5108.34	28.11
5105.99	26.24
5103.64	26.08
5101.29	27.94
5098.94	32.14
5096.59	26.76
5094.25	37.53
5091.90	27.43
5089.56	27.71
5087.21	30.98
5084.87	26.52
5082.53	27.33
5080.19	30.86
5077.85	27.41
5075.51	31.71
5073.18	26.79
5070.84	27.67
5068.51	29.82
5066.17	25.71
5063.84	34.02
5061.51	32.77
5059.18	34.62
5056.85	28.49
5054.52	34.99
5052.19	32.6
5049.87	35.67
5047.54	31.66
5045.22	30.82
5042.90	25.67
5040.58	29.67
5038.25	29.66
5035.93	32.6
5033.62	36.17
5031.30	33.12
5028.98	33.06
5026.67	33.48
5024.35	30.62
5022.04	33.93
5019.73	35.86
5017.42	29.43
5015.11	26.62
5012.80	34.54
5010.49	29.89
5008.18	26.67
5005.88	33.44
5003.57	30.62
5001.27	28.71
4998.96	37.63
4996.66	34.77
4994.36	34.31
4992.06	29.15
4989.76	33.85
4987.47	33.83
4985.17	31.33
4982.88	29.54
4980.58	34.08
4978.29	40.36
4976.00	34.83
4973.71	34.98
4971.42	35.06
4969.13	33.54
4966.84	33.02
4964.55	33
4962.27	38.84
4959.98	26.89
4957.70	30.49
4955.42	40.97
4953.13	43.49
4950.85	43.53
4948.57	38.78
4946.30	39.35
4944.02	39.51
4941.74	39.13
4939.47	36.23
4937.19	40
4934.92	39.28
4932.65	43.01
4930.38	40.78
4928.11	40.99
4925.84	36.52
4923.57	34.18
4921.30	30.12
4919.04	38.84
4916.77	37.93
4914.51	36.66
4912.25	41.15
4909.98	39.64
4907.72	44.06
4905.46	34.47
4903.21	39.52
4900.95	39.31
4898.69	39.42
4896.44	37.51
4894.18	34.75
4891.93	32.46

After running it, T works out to 1.0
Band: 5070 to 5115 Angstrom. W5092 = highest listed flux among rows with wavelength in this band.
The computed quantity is 37.53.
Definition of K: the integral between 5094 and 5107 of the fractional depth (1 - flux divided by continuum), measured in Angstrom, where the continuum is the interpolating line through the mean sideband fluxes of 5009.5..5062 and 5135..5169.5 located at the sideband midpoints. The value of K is 0.9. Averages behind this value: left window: 32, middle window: 28.9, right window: 30.4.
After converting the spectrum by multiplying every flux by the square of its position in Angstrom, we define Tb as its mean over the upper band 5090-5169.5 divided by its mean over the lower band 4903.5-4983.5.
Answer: 0.86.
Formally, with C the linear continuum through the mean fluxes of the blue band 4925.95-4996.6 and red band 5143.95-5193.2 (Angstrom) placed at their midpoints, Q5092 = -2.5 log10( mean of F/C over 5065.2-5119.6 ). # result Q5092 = 0.04 mag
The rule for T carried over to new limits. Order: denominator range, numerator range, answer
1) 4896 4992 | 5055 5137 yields 0.85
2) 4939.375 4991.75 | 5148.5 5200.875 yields 0.84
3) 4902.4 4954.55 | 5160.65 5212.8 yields 0.78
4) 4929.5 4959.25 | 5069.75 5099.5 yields 0.79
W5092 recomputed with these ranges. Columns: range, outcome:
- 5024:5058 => 36.17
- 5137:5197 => 35.39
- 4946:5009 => 43.53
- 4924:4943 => 43.01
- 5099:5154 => 34.06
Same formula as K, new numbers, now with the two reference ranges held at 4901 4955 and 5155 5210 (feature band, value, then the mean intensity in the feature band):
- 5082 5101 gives 1.3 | 29.6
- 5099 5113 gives 1.2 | 28.4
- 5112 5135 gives 0.6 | 29.5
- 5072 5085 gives 1.5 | 28.6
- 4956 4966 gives 1.3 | 32.8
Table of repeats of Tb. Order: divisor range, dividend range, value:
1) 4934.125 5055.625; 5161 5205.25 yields 0.90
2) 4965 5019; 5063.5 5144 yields 0.95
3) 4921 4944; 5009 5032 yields 0.86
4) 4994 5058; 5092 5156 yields 0.96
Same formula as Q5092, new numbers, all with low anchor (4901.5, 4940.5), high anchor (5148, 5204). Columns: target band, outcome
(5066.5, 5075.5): 0.144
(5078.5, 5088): 0.111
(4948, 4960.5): -0.020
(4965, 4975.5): 0.072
